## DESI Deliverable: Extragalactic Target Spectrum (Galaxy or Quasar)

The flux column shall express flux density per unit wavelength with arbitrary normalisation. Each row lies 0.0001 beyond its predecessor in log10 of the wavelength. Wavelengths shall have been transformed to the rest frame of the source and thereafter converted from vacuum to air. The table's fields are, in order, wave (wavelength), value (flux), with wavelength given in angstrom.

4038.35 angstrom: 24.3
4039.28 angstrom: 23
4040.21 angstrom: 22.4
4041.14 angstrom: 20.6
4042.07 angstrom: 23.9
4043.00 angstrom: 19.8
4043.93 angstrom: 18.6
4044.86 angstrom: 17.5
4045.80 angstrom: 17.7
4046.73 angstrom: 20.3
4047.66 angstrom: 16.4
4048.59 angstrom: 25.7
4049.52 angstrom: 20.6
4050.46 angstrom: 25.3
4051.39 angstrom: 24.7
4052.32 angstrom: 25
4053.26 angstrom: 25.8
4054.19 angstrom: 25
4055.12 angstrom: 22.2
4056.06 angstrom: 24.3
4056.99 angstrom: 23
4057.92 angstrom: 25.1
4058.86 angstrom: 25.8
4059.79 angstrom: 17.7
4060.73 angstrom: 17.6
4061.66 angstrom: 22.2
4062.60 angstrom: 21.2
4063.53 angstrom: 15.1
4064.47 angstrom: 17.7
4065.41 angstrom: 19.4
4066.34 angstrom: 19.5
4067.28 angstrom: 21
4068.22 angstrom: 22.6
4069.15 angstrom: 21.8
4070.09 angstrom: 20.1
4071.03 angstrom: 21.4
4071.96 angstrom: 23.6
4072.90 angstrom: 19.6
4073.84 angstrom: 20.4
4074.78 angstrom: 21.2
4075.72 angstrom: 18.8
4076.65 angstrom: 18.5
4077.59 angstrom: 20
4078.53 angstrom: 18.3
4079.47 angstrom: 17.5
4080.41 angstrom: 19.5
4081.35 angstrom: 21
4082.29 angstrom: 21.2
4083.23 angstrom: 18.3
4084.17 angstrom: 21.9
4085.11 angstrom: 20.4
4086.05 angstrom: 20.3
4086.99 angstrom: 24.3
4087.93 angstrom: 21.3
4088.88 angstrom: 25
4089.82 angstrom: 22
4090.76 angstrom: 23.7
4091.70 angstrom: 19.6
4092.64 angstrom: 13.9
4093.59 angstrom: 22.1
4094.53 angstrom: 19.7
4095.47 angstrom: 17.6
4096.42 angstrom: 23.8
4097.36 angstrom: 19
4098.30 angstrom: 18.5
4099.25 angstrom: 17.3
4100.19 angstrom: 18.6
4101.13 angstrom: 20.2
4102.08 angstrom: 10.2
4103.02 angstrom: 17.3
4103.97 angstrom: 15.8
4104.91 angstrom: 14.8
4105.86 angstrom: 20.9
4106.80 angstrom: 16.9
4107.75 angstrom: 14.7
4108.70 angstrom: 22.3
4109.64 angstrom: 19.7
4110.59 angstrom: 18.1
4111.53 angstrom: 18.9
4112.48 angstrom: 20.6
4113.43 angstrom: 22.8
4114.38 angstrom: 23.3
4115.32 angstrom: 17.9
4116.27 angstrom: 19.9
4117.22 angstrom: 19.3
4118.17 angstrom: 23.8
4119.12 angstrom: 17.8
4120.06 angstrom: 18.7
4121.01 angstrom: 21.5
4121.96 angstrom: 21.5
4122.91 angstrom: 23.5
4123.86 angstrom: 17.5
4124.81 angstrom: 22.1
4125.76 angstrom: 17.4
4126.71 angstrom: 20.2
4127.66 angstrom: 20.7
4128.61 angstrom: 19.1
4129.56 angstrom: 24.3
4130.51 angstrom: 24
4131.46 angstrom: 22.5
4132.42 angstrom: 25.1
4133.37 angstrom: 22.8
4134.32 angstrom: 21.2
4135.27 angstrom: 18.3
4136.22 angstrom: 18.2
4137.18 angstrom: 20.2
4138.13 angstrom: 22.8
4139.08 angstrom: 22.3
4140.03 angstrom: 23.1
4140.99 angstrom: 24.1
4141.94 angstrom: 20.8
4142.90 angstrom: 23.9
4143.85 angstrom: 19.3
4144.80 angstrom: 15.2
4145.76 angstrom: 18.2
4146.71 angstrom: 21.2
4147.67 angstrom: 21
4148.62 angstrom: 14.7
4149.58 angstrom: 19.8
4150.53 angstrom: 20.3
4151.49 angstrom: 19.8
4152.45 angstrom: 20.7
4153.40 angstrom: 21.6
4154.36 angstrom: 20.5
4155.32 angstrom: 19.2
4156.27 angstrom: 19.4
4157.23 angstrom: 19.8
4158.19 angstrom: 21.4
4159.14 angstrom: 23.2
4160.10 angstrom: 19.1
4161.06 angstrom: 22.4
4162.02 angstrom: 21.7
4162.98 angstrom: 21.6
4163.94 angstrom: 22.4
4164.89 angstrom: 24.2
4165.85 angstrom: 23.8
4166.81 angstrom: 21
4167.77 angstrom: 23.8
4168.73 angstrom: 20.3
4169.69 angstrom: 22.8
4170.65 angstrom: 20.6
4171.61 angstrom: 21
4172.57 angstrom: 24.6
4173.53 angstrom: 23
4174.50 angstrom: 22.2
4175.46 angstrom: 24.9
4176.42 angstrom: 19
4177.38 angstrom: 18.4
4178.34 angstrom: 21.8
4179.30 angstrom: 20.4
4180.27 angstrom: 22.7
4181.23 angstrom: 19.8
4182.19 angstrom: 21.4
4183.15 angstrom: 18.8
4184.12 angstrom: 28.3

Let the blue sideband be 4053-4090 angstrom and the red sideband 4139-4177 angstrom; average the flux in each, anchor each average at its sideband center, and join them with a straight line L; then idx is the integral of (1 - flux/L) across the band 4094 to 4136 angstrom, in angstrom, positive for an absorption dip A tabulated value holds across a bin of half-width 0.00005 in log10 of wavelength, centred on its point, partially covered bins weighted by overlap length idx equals 2.6 angstrom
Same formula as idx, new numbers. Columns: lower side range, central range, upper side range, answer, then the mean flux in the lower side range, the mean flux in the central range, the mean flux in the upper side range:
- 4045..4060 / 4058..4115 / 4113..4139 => 5.57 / 22.8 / 19.8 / 21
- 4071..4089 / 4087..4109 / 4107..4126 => 1.40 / 20.5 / 19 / 20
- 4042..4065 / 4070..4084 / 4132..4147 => 0.89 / 21.5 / 20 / 21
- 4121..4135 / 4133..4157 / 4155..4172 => 1.35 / 21.5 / 20.3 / 21.6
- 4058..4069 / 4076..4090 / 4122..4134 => 0.03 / 20.2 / 20.6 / 21.6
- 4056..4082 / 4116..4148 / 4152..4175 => 0.51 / 20.4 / 20.9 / 21.7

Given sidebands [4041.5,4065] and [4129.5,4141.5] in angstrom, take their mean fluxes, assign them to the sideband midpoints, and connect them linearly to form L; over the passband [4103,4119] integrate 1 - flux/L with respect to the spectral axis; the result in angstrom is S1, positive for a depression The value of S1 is 2.0 angstrom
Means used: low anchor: 21.5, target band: 19.3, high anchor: 22.1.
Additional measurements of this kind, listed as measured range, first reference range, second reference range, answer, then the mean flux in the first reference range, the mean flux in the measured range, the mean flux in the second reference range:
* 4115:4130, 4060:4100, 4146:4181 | 0.3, 20.2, 20.3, 21.2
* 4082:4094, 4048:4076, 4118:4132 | 0.2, 21.8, 21.1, 20.9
